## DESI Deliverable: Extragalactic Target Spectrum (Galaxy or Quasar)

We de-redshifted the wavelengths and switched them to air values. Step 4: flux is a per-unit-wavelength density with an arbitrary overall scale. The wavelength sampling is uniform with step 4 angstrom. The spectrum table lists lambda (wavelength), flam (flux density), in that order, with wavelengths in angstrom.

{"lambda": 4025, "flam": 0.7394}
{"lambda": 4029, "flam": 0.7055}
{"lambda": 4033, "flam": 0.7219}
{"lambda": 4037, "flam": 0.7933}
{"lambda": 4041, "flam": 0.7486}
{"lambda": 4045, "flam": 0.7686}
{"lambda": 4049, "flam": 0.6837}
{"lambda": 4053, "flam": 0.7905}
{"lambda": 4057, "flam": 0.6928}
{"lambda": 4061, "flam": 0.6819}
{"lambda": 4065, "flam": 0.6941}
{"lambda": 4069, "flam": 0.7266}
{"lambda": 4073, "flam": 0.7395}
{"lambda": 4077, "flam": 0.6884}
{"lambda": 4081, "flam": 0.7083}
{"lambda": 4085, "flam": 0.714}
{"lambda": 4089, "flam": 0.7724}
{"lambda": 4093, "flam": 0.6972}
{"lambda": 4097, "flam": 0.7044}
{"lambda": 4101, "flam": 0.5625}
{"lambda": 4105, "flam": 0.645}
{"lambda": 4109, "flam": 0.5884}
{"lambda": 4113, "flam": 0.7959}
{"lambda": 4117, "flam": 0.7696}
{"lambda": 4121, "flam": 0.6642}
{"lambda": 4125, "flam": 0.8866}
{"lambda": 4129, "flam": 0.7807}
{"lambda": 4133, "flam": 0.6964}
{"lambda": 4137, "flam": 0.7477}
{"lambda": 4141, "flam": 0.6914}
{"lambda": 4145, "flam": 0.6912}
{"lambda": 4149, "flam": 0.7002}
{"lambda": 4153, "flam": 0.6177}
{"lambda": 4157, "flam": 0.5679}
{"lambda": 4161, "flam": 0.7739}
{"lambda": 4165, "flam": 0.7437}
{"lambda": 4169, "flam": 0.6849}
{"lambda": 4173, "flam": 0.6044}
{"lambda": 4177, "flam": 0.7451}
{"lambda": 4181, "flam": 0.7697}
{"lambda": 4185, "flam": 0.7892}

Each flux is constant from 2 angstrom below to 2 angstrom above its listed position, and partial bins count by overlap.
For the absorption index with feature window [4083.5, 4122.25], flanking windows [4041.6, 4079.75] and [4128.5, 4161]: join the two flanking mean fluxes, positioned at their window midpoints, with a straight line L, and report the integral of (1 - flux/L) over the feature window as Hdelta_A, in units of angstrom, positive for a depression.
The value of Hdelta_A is 0.65 angstrom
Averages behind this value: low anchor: 0.719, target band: 0.692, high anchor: 0.688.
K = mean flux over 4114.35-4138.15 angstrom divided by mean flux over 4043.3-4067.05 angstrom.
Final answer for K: 1.06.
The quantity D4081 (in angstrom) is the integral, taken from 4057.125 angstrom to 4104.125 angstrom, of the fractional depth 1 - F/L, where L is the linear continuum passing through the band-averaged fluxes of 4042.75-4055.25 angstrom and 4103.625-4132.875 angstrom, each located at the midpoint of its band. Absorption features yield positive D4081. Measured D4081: 2.7 angstrom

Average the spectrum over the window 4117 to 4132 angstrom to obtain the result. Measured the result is 0.771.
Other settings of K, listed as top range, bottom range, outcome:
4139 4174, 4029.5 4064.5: 0.92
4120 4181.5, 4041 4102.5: 1.00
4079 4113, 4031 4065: 0.93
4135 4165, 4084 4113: 1.02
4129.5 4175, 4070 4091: 0.95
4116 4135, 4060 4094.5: 1.06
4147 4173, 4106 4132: 0.91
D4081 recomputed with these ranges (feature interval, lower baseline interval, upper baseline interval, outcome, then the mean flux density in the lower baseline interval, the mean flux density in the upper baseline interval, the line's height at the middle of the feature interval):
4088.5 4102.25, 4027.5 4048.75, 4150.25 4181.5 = 0.69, 0.743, 0.685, 0.717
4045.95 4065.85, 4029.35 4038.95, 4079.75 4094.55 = 0.70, 0.748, 0.725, 0.739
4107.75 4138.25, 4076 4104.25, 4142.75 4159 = -3.63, 0.691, 0.645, 0.666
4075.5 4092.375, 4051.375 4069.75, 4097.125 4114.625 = -0.95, 0.715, 0.651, 0.682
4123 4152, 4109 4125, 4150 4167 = -1.11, 0.742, 0.677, 0.71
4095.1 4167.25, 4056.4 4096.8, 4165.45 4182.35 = 0.51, 0.712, 0.702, 0.706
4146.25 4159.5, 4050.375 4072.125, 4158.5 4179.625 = 1.35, 0.717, 0.709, 0.71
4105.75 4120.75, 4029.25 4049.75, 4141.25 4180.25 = 0.04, 0.744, 0.684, 0.708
